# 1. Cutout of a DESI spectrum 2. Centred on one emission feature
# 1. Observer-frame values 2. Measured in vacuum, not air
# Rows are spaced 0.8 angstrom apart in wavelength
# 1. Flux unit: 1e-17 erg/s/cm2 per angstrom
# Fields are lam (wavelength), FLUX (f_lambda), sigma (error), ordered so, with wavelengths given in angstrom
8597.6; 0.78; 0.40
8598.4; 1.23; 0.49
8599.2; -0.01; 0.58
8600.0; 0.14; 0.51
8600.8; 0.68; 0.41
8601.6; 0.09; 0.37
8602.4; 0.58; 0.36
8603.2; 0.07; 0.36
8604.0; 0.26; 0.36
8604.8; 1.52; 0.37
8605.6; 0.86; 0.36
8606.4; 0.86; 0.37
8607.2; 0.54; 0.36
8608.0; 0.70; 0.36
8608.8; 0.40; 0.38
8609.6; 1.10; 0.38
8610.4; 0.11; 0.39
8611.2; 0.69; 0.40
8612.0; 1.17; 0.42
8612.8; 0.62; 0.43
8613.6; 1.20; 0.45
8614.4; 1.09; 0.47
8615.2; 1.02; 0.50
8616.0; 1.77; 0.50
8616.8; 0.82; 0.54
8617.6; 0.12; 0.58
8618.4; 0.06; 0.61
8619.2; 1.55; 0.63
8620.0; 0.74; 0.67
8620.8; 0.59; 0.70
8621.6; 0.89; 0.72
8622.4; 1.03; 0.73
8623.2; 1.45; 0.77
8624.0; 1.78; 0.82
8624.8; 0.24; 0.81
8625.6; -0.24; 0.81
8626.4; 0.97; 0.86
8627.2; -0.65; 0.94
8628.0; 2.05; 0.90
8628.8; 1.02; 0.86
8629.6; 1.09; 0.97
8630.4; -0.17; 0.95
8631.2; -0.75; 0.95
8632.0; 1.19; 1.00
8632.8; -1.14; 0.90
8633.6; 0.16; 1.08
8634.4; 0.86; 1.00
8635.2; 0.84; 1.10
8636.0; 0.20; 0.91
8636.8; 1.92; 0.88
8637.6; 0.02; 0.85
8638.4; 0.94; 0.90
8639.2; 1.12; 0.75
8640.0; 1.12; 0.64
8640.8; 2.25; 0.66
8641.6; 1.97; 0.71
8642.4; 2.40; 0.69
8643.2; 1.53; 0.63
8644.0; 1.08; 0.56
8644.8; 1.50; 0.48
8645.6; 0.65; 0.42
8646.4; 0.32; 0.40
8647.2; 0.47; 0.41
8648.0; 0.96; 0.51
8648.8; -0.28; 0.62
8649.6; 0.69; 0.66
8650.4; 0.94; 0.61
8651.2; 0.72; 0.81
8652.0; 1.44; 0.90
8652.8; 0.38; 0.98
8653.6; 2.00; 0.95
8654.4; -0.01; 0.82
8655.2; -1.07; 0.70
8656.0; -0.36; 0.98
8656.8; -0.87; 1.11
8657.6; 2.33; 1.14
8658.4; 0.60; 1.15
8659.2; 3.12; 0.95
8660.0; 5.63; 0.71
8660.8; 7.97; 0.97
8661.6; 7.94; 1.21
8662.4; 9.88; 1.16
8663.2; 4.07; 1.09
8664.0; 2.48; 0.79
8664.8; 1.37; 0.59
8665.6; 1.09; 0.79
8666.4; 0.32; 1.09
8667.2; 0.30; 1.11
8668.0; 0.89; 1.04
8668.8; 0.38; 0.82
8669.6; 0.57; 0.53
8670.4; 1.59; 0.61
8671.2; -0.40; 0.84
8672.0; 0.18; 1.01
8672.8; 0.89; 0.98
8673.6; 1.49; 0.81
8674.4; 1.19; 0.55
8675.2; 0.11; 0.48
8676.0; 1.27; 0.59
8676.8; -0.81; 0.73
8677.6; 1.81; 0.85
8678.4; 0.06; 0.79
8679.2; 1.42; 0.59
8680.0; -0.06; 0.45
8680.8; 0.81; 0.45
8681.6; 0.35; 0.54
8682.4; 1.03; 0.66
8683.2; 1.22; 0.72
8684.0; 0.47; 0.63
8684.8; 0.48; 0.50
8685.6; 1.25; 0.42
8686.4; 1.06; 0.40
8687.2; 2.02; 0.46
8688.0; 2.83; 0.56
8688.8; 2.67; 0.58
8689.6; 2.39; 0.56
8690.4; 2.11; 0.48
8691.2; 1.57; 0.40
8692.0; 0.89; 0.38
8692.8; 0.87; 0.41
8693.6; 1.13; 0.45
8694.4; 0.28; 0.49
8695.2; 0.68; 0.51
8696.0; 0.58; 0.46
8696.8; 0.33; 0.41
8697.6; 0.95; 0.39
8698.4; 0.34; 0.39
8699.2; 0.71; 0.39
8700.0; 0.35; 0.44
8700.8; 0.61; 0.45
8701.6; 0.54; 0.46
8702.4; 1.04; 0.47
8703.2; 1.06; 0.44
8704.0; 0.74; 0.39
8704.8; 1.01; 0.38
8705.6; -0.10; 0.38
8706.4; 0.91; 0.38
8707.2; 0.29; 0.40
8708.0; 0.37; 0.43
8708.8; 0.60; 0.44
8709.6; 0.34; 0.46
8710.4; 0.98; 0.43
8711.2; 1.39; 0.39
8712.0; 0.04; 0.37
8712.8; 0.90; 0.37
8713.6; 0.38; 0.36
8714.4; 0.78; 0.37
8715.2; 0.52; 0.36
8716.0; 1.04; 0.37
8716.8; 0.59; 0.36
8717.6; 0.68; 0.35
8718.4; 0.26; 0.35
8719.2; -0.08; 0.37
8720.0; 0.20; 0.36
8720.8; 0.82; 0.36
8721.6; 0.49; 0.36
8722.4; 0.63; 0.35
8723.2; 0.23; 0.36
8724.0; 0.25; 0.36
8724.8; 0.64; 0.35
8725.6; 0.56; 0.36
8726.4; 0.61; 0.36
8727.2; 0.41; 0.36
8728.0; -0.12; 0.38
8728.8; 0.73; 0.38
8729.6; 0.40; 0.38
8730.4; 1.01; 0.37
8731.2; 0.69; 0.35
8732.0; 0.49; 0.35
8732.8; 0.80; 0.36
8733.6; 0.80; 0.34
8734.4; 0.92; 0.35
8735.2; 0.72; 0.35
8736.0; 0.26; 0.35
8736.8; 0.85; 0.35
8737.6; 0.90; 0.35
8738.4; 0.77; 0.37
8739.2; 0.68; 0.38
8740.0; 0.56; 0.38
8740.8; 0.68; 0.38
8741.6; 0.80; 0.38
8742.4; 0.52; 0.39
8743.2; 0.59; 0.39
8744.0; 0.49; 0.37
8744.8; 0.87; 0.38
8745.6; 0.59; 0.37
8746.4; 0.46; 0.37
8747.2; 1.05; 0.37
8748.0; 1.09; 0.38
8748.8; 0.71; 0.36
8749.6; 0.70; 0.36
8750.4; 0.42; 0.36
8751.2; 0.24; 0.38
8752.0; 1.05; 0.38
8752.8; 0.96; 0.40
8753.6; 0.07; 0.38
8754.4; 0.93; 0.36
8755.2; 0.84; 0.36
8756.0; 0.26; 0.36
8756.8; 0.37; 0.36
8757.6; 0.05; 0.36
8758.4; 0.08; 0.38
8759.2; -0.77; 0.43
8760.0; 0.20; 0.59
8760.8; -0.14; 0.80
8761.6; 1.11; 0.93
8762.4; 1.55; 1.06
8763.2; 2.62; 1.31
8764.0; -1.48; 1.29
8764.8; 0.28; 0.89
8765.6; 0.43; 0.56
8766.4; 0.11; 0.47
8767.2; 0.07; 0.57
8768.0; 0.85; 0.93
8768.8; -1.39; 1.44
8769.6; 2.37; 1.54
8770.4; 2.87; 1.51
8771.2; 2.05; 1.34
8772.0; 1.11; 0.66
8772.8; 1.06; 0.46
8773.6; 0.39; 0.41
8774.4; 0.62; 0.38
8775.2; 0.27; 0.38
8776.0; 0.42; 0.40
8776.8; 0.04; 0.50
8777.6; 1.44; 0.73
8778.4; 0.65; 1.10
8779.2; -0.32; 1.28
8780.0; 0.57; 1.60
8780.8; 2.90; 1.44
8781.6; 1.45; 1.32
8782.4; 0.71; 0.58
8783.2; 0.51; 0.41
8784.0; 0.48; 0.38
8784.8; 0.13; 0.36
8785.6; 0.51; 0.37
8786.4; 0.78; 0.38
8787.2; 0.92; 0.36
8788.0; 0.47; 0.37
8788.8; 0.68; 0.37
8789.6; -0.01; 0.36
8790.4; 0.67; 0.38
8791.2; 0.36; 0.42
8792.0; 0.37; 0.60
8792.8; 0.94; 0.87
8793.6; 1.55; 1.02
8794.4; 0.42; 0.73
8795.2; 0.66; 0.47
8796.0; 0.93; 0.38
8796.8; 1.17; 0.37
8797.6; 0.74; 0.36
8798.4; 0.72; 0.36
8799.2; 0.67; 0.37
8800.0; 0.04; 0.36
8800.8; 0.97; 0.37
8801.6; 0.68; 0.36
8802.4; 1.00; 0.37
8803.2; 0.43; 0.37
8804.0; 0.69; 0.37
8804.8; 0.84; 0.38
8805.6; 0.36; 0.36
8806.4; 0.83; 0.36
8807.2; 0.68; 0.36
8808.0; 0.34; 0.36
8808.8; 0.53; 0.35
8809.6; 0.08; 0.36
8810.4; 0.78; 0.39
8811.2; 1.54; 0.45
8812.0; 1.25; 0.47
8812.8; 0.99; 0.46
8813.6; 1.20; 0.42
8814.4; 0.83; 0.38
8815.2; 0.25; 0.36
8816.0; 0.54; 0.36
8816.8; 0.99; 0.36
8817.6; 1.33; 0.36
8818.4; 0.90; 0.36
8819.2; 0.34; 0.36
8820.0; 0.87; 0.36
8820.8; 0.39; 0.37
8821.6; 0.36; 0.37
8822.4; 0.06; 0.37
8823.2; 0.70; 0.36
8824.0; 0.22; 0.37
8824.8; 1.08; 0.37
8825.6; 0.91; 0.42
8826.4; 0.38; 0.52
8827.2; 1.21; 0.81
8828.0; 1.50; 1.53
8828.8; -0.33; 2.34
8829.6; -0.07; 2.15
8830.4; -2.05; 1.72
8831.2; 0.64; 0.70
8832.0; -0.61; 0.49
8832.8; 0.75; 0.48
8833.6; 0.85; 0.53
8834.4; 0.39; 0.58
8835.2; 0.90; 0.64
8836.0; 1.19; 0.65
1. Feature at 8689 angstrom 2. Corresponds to [N II]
